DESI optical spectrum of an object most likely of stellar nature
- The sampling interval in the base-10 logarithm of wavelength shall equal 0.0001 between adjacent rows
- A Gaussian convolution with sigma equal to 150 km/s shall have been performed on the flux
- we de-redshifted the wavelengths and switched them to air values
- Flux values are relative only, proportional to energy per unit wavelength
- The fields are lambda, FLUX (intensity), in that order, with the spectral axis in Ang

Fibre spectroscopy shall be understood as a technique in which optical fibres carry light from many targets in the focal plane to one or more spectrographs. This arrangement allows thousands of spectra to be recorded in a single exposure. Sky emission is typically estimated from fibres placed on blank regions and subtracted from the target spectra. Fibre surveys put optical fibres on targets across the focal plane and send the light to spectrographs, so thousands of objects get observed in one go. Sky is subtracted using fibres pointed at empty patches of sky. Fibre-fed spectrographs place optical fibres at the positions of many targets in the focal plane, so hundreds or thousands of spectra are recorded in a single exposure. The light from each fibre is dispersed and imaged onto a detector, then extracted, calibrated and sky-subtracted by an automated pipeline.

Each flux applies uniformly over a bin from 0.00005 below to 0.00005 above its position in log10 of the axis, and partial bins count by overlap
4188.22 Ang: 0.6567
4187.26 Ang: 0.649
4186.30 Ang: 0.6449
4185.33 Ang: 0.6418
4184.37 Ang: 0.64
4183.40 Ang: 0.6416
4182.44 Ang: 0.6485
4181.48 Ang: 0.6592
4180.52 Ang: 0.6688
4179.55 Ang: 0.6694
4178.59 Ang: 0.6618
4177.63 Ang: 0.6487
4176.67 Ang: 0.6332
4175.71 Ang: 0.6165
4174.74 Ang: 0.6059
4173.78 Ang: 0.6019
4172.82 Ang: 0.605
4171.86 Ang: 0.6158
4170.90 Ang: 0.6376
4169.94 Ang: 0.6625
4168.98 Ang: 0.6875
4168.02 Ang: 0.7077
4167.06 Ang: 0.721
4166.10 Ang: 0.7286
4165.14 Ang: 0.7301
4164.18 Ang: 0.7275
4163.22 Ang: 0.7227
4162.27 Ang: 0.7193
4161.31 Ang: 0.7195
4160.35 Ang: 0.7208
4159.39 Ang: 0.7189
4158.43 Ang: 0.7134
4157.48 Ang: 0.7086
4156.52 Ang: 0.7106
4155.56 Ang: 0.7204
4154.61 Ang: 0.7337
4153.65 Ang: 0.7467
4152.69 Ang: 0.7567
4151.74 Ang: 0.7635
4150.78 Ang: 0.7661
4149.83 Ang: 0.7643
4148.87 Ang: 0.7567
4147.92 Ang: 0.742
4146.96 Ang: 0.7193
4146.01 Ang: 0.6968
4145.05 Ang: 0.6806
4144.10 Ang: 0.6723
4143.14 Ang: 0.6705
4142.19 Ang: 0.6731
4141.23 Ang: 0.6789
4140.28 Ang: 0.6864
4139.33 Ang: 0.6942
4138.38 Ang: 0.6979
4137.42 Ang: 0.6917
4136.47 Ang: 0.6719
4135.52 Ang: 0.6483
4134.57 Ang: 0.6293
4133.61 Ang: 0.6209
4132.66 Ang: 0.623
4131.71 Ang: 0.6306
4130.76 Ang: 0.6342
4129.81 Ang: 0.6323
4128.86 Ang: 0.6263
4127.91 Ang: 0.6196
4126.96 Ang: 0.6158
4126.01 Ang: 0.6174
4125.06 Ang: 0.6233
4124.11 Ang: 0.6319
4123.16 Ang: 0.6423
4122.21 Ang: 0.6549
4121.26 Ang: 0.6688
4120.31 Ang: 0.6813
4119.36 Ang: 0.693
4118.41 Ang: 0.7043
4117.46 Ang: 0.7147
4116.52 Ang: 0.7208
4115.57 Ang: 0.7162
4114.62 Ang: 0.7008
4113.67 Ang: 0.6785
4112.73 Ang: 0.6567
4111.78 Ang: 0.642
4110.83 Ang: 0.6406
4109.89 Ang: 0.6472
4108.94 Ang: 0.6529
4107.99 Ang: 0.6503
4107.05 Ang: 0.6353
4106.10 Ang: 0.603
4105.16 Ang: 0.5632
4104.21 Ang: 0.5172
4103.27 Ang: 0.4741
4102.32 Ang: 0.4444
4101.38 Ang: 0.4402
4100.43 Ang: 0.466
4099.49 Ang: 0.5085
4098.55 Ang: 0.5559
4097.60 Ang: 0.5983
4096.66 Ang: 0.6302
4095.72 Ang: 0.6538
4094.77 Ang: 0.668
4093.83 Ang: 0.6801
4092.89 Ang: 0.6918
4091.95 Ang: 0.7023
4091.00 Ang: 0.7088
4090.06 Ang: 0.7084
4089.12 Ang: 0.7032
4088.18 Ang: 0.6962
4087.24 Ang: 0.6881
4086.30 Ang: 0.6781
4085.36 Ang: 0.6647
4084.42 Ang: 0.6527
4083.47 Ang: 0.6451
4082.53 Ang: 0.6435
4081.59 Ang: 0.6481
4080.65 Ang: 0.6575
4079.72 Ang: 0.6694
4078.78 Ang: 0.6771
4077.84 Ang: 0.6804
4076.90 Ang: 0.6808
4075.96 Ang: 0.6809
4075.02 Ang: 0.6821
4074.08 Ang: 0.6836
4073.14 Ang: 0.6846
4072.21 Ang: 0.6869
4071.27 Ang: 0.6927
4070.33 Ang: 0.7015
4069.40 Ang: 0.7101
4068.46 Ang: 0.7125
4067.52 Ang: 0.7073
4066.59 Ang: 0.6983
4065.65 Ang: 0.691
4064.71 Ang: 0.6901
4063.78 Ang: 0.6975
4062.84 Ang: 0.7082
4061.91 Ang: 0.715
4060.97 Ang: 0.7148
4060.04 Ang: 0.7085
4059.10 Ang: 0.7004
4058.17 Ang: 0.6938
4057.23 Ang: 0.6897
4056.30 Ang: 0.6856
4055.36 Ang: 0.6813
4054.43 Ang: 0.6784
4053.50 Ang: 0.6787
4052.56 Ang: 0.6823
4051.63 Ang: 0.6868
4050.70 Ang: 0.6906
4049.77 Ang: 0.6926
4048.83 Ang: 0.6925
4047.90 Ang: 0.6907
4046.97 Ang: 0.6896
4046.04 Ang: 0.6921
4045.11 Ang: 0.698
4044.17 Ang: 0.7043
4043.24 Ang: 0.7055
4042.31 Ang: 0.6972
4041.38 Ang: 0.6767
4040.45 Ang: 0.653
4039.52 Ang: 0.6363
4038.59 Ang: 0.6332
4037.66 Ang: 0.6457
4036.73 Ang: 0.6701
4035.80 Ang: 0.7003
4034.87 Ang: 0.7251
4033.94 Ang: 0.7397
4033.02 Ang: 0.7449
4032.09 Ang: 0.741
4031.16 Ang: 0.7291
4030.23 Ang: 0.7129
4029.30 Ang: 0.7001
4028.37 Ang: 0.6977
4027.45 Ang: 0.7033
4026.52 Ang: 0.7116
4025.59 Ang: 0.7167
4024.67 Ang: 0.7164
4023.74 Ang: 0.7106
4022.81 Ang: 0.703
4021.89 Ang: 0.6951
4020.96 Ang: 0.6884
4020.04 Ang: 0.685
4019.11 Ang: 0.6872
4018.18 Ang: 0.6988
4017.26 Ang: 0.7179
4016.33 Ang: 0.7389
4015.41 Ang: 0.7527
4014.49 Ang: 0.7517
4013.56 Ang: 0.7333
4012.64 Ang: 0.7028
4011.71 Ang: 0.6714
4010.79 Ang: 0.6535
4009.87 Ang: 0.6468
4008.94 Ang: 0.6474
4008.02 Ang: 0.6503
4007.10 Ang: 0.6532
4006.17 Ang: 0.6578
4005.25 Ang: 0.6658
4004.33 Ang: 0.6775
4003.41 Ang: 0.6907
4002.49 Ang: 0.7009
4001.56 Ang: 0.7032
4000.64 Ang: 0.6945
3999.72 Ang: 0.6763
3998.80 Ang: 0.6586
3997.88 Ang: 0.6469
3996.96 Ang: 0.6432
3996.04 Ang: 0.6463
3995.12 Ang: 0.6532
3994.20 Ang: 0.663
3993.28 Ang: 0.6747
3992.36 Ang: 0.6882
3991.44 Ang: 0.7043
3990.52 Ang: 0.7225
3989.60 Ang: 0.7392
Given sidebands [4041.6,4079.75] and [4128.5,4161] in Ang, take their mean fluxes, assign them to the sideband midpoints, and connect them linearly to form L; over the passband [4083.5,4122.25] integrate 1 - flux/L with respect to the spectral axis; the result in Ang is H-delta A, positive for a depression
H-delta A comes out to 3.1 Ang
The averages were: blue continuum 0.693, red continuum 0.695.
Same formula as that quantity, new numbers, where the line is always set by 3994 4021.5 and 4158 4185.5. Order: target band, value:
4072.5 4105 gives 2.08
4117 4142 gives 0.71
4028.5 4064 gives -0.76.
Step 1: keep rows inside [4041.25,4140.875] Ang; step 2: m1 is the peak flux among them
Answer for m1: 0.7208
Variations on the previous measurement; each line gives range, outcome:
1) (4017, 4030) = 0.7179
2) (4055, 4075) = 0.715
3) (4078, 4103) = 0.7088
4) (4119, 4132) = 0.693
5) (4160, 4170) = 0.7301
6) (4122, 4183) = 0.7661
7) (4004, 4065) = 0.7527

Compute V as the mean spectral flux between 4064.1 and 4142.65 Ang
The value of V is 0.651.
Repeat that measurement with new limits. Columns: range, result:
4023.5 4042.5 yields 0.698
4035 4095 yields 0.686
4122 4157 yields 0.68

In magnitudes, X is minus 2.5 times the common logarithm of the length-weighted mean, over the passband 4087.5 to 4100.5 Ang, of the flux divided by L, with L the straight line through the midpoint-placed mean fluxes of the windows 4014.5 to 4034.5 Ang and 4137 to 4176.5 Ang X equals 0.095 mag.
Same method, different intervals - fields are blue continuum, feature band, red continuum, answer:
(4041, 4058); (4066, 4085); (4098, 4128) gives -0.03 mag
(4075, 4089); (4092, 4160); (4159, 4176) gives 0.03 mag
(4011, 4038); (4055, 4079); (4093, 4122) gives -0.05 mag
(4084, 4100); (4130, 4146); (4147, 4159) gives 0.09 mag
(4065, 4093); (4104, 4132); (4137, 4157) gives 0.09 mag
